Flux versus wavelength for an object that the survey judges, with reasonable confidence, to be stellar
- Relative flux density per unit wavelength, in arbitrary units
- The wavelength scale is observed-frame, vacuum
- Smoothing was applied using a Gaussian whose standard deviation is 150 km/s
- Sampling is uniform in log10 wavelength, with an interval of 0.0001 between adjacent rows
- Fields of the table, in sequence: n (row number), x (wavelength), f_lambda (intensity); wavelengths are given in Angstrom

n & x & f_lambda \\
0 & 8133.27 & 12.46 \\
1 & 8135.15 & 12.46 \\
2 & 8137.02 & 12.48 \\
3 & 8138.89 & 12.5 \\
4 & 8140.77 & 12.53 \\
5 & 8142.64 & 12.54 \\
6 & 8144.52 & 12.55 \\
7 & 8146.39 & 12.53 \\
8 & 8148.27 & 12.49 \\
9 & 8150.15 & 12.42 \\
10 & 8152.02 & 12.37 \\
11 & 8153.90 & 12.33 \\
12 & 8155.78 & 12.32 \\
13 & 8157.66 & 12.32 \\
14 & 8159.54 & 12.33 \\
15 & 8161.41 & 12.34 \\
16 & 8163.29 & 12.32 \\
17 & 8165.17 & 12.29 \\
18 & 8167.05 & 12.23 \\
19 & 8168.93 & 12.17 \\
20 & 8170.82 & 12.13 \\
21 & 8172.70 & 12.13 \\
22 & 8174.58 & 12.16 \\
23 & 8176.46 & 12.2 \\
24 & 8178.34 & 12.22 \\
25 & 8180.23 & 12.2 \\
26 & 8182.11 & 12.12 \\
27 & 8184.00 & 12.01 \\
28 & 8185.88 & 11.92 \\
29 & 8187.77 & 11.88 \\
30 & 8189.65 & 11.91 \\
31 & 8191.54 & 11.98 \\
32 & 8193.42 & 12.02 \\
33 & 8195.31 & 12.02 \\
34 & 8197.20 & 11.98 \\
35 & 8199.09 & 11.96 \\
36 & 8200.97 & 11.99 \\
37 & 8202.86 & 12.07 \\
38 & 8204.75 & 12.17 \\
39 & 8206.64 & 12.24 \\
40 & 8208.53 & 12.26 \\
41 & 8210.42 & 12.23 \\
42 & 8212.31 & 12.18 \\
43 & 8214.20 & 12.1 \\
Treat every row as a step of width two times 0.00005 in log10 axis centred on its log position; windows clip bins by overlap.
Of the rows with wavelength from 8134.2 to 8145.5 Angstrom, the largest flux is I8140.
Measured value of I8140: 12.55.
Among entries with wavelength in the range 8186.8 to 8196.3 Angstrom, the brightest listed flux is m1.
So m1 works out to 12.02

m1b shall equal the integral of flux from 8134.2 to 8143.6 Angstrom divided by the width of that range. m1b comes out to 12.5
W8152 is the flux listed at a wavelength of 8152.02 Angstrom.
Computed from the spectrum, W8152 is 12.37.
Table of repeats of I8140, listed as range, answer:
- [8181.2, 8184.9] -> 12.12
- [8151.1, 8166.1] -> 12.37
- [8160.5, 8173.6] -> 12.34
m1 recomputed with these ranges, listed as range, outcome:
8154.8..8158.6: 12.32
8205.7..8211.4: 12.26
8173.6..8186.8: 12.22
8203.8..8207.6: 12.24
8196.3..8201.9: 11.99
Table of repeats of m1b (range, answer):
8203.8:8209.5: 12.2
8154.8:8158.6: 12.3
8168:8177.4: 12.2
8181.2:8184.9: 12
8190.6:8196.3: 12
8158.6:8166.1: 12.3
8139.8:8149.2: 12.5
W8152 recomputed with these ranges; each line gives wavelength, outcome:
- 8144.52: 12.55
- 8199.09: 11.96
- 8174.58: 12.16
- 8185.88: 11.92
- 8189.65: 11.91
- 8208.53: 12.26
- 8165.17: 12.29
